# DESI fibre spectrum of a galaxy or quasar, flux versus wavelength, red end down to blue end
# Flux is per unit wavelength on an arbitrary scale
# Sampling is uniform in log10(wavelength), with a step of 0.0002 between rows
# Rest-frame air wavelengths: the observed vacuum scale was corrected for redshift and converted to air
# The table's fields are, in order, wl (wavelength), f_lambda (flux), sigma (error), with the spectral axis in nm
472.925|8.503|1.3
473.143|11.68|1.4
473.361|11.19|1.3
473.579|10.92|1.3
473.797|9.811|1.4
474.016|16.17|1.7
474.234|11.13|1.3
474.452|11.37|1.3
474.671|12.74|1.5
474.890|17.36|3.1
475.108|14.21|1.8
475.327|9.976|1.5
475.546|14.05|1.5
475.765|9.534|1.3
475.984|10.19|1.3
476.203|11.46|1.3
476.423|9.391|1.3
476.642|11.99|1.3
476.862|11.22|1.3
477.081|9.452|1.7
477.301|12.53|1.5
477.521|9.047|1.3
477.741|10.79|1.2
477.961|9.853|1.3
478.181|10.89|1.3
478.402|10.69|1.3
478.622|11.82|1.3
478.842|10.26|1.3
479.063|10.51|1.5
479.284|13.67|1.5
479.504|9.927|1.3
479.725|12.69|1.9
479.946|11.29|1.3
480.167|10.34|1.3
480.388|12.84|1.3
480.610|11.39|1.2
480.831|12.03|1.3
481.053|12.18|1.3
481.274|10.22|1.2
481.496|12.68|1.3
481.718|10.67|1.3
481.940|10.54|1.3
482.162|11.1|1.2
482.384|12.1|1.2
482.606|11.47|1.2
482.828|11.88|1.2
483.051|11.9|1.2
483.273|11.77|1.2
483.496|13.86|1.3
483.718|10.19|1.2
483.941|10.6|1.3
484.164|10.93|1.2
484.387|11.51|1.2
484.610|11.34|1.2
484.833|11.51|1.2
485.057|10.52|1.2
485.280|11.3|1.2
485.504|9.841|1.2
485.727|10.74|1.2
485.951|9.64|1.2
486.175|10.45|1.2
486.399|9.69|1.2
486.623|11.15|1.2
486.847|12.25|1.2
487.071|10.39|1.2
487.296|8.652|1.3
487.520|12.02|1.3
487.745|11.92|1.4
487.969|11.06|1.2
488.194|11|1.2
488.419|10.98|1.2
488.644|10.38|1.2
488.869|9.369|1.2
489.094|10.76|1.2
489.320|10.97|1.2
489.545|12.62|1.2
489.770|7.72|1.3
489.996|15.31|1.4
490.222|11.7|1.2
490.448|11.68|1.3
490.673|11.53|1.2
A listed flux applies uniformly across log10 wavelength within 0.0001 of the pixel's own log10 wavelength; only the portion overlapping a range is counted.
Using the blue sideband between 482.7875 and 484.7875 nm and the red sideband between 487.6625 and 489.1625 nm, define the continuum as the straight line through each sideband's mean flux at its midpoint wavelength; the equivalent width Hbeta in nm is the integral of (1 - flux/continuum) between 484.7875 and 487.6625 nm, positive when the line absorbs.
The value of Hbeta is 0.131 nm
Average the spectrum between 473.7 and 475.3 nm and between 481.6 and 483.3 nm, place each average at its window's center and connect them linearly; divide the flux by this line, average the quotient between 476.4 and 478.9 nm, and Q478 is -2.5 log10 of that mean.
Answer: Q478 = 0.16 mag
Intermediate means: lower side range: 13.1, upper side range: 11.4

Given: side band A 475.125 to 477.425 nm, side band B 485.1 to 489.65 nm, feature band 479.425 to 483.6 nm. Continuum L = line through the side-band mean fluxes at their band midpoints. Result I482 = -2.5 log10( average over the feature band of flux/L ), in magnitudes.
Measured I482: -0.07 mag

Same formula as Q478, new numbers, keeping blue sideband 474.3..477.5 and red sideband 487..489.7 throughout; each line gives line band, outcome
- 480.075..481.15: -0.04 mag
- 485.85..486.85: 0.05 mag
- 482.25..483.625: -0.09 mag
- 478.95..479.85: -0.02 mag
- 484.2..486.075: 0.02 mag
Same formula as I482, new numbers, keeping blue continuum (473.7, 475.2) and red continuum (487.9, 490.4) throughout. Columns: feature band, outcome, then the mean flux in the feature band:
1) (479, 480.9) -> 0.072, 11.7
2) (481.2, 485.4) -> 0.054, 11.4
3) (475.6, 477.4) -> 0.197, 10.8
